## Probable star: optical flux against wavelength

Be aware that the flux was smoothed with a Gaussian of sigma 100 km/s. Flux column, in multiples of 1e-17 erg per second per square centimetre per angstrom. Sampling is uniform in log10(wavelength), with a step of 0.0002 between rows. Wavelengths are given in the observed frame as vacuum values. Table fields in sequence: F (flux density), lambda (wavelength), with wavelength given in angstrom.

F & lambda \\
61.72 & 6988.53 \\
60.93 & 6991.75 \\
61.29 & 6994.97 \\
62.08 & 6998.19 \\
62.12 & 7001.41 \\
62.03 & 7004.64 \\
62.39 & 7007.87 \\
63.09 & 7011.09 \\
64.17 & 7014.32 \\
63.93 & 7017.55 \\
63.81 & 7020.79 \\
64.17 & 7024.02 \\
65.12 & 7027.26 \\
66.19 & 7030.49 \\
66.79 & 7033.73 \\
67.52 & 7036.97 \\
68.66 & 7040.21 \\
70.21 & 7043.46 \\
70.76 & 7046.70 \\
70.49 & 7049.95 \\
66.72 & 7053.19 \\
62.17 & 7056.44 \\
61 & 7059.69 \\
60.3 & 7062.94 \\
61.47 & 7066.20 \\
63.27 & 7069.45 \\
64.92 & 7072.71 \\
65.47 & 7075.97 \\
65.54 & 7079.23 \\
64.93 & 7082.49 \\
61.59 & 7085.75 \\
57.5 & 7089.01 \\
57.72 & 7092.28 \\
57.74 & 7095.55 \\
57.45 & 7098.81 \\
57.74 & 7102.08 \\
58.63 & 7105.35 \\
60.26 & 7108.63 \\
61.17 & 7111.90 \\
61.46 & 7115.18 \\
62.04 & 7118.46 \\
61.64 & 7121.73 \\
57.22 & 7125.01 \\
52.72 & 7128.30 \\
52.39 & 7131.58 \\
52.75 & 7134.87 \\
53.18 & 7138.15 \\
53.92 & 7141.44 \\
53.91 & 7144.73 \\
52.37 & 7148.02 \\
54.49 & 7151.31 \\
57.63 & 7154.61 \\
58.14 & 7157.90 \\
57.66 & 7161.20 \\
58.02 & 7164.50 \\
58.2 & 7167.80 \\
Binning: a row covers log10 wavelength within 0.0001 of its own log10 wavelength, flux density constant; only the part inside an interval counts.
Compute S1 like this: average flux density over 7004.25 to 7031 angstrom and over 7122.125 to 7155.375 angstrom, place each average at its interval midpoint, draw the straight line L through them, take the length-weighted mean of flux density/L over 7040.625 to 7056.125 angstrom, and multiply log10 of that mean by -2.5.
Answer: -0.12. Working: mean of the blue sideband 63.9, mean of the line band 68.8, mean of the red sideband 54.2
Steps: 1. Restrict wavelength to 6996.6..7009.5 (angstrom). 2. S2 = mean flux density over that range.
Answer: 62.2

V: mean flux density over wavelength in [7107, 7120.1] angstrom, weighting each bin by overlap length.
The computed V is 61.3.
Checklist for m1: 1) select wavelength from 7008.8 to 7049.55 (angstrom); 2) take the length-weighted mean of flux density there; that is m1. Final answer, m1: 66.3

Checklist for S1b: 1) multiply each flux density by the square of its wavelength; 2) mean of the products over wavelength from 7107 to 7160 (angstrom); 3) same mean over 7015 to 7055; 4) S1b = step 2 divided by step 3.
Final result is 0.87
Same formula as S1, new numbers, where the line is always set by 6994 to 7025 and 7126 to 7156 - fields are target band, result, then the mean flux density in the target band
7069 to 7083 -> -0.12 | 64.9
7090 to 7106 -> -0.02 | 57.8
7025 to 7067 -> -0.10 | 66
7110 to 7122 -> -0.11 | 61.6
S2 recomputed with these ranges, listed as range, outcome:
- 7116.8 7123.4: 61.9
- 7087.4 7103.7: 57.6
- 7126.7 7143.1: 53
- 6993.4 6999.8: 61.7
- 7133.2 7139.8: 53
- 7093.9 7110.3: 58.4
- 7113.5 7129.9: 59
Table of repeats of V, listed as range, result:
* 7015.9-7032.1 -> 64.6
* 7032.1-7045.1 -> 68.3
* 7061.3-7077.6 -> 63.1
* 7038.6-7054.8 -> 69.4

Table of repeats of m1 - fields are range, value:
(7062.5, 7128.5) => 60.7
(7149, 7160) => 56.5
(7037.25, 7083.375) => 65.5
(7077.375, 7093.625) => 61.6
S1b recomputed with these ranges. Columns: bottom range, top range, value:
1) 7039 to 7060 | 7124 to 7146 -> 0.81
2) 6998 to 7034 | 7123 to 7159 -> 0.88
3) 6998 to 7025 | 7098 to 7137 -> 0.95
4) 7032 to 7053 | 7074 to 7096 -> 0.91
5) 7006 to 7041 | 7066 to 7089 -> 0.99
